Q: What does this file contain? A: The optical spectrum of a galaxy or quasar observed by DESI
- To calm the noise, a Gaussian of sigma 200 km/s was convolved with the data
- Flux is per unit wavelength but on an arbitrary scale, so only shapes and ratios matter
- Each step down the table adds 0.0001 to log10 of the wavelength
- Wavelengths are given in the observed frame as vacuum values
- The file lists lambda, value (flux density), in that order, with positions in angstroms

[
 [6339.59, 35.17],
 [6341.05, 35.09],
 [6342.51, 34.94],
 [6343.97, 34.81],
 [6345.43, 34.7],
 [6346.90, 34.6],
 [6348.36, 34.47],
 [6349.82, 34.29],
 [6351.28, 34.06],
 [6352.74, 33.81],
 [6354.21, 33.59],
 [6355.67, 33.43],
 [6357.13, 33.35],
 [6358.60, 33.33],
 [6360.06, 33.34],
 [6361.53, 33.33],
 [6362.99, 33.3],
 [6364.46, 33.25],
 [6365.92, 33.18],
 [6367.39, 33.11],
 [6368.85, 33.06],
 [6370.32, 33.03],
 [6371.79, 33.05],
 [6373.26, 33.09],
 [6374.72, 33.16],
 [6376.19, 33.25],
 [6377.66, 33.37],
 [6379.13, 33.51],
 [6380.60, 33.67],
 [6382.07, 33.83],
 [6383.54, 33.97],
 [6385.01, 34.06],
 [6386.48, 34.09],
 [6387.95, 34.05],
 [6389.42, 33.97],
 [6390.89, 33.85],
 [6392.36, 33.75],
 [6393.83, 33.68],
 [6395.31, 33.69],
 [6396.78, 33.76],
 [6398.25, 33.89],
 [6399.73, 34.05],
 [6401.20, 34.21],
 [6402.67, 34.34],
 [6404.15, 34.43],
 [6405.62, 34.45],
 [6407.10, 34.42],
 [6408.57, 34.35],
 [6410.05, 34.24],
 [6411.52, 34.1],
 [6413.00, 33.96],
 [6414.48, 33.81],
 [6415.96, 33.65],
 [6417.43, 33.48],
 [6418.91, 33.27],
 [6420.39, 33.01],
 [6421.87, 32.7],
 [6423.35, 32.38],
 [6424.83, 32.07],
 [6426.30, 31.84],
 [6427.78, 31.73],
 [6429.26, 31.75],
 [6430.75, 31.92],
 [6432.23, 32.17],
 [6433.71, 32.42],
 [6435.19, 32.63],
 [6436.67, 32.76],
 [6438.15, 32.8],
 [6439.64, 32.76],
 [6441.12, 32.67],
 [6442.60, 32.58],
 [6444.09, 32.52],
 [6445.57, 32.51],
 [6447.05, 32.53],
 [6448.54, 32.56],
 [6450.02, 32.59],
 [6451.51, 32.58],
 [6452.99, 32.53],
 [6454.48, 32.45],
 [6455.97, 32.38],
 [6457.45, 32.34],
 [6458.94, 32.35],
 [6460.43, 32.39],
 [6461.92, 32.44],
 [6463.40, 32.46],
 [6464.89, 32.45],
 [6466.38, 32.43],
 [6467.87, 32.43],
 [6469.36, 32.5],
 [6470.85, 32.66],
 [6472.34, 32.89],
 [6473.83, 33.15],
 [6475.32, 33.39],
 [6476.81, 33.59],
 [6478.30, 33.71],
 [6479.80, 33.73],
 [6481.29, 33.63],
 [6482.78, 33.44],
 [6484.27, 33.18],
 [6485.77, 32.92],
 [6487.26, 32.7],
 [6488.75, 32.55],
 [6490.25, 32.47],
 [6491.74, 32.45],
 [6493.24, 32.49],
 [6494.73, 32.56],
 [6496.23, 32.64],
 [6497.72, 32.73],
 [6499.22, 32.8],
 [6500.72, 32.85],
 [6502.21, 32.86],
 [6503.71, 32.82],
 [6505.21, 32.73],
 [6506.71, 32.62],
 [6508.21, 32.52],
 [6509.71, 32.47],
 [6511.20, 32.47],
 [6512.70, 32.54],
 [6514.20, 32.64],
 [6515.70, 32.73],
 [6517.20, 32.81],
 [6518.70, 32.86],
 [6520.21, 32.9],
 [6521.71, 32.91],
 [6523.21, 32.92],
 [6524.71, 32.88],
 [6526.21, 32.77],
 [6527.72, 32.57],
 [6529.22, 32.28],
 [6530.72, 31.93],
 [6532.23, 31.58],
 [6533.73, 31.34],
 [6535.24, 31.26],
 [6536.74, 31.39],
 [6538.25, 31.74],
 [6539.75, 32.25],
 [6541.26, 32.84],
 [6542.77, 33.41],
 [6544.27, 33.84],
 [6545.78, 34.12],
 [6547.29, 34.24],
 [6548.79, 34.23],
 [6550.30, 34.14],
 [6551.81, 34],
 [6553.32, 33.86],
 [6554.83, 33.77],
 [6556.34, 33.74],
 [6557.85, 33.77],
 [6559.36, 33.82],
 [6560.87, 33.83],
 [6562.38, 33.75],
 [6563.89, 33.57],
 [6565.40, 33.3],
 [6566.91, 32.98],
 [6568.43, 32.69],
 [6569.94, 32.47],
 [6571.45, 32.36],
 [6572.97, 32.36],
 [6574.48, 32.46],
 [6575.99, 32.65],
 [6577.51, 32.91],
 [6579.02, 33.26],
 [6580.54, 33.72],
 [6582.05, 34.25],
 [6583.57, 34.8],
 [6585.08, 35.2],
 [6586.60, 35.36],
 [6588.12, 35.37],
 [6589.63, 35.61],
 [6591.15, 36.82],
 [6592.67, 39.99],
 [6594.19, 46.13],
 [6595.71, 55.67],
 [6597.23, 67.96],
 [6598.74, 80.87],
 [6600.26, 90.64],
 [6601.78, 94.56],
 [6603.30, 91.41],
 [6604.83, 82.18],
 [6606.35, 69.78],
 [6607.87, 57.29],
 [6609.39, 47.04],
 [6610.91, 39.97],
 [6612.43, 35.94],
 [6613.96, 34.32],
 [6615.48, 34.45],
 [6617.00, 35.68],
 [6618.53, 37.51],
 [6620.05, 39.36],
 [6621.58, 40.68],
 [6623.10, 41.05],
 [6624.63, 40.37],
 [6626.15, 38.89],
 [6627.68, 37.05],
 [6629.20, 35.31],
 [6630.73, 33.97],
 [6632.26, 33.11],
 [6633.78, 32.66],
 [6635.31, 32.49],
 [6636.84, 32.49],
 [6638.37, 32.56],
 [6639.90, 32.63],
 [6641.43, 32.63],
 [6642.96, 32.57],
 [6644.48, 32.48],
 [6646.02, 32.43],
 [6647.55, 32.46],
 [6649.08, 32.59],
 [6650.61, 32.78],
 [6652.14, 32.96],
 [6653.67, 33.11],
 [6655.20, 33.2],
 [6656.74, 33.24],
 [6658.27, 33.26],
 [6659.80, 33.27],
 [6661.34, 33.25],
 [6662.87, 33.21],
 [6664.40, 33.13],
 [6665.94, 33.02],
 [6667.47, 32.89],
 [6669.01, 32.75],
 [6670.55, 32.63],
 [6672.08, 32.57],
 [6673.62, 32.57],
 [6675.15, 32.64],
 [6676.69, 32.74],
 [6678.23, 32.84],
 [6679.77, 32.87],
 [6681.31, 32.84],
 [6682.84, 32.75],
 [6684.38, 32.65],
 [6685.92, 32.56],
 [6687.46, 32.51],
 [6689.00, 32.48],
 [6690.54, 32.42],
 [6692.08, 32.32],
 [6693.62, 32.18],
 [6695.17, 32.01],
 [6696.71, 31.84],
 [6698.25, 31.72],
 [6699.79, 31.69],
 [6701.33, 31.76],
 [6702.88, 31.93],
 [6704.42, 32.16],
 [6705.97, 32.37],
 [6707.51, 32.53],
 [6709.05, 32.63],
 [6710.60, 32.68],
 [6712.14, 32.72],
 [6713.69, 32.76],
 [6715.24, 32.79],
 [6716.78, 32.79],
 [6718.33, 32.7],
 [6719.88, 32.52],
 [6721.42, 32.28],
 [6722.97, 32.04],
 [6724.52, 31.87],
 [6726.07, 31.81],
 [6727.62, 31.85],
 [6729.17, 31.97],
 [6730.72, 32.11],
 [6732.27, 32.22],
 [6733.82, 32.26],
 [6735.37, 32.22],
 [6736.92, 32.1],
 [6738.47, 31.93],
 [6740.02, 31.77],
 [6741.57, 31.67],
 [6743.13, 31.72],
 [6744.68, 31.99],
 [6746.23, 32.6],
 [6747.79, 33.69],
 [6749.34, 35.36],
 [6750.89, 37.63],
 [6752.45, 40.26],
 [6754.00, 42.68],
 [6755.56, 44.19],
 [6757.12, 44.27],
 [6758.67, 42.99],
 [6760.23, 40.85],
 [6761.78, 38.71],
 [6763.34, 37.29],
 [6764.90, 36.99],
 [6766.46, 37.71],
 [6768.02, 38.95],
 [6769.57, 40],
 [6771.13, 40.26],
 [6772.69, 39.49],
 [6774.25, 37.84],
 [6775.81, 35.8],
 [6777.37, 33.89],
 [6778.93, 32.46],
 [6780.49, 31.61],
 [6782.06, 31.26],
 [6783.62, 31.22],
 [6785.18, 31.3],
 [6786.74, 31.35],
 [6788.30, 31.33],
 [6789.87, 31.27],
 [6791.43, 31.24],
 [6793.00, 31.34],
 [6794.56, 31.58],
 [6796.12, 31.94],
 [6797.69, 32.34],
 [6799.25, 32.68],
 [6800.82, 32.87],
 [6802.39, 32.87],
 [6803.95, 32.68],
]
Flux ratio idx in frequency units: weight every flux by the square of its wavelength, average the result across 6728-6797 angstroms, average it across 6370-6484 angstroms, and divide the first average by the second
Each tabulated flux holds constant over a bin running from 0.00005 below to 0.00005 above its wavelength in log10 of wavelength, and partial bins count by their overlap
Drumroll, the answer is 1.17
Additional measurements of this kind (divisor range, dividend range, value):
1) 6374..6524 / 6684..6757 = 1.09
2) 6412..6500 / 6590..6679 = 1.33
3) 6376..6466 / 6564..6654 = 1.32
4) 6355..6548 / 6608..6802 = 1.12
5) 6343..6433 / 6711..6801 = 1.15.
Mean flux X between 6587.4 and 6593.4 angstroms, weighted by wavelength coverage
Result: 37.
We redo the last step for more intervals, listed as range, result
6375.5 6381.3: 33.4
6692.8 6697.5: 32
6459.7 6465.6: 32.5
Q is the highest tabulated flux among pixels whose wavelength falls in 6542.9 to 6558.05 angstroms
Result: 34.24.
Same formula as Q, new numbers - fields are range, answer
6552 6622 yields 94.56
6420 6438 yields 33.01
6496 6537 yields 32.92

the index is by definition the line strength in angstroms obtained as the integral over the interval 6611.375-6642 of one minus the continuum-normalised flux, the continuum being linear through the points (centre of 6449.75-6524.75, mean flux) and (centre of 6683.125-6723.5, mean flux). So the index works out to -3.03 angstroms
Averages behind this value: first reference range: 32.8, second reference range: 32.4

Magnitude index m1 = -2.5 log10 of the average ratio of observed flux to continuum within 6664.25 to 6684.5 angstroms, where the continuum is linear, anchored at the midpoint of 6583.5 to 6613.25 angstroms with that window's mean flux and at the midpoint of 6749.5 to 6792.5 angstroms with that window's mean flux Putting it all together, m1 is 0.40 mag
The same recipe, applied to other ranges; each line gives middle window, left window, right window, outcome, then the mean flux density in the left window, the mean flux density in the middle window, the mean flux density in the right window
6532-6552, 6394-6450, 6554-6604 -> 0.23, 33.1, 32.9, 42.8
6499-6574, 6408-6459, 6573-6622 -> 0.27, 32.8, 32.9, 47.8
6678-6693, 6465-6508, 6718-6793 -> 0.05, 32.9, 32.6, 34.8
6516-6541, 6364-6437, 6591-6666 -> 0.20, 33.4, 32.3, 42.9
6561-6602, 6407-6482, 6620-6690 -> -0.25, 32.8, 41.9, 33.7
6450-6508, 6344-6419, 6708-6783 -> 0.04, 33.8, 32.8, 35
